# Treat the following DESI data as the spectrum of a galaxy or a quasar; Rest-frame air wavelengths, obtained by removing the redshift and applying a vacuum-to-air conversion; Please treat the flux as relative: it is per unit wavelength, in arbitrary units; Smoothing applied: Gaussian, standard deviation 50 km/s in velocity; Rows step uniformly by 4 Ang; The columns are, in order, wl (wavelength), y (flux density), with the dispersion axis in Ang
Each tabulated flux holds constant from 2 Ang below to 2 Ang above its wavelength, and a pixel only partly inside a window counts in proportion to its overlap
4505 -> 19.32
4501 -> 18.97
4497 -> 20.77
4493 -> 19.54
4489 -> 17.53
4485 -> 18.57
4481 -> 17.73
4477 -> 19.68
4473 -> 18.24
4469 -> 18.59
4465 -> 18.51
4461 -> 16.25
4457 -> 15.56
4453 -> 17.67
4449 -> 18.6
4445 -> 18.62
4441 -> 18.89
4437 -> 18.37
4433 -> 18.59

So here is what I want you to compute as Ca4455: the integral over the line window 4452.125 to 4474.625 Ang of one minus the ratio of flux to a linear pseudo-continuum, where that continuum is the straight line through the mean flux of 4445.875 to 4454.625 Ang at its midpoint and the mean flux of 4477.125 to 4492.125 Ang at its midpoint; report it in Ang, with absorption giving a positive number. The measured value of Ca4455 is 1.0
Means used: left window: 18.2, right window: 18.3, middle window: 17.4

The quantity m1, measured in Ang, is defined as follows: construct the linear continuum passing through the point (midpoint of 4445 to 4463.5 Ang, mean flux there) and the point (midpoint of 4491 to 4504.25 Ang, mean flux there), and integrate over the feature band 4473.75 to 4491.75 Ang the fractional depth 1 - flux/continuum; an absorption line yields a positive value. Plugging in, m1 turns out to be 0.4 Ang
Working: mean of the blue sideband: 17.2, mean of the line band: 18.4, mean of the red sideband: 19.7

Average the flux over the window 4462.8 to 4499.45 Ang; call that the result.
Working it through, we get 18.8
